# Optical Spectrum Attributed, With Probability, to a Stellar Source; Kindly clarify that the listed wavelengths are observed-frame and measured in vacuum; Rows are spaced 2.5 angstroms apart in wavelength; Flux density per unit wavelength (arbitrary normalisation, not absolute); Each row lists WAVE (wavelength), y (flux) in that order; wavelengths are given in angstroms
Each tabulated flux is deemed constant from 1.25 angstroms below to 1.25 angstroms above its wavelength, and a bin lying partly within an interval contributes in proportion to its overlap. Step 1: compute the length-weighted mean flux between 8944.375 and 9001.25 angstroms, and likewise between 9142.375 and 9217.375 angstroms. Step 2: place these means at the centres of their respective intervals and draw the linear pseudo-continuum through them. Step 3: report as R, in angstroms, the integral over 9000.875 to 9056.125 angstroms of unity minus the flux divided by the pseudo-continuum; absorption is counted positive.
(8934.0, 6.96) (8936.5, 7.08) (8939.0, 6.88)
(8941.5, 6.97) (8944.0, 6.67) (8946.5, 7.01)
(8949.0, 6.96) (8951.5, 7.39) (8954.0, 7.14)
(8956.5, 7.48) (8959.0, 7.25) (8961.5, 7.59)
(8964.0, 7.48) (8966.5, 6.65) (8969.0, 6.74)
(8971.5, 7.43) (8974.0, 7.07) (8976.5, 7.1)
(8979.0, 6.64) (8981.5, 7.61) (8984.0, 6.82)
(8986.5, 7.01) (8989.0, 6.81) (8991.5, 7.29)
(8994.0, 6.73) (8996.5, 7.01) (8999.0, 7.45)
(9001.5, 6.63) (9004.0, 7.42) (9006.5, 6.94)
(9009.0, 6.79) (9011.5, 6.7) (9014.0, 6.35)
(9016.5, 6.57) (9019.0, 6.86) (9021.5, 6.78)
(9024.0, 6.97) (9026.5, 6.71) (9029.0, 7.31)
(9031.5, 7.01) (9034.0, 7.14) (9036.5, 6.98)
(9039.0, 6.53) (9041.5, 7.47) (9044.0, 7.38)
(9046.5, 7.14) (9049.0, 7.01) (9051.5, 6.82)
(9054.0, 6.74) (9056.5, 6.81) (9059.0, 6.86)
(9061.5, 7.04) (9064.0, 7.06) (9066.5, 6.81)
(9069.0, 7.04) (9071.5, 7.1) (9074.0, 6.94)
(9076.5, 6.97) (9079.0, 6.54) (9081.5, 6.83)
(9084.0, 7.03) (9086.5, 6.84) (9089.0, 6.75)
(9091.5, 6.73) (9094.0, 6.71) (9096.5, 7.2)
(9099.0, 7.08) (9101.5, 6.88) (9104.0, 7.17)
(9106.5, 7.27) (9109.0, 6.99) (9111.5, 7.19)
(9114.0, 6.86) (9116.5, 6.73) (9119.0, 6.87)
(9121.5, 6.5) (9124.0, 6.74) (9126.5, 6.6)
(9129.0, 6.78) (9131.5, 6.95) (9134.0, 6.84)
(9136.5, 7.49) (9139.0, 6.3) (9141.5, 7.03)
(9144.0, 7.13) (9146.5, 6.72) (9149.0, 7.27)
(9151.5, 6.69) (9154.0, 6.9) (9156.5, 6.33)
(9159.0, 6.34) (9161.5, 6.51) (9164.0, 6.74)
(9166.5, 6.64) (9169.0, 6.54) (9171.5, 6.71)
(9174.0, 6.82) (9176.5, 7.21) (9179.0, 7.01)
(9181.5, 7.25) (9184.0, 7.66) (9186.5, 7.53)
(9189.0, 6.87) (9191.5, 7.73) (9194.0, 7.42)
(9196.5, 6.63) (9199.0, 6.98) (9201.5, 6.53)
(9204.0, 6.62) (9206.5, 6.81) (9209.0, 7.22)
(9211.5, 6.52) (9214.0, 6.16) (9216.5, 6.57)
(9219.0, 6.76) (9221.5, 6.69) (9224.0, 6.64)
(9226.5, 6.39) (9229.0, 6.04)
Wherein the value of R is 0.9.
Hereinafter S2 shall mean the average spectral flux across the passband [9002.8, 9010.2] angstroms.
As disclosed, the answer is 7.05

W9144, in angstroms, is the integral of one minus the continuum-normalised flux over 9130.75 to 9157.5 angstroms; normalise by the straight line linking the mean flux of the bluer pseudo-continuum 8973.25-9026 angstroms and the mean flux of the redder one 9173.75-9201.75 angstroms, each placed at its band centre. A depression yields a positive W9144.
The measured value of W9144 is 0.9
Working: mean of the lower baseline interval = 6.93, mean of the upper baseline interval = 7.17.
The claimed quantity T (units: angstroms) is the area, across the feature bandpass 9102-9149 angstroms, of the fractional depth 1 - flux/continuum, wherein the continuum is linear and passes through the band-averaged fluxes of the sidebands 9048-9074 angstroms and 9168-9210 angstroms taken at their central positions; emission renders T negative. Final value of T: 0.5 angstroms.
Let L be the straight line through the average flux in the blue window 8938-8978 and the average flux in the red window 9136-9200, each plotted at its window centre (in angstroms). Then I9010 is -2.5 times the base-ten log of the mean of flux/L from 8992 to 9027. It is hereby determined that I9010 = 0.03 mag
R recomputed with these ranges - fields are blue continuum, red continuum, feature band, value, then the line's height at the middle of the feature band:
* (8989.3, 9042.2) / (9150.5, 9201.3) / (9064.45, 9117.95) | -0.1 angstroms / 6.92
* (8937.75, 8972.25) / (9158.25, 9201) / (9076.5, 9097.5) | 0.6 angstroms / 7.03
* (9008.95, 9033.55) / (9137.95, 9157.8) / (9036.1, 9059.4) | -0.6 angstroms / 6.81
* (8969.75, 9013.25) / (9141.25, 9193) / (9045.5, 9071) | 0.2 angstroms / 6.98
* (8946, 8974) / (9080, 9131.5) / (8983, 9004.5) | 0.3 angstroms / 7.12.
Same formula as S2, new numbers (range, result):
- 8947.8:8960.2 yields 7.25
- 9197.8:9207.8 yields 6.74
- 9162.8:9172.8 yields 6.66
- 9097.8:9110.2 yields 7.08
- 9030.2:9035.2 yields 7.08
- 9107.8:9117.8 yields 6.94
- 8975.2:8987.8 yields 7.04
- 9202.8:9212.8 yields 6.79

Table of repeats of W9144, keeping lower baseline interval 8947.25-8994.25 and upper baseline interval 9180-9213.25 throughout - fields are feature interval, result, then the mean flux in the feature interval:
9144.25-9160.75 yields 0.8 angstroms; 6.73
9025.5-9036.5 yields 0.1 angstroms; 7.04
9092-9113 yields 0.1 angstroms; 7.05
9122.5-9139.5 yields 0.6 angstroms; 6.83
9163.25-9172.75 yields 0.5 angstroms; 6.65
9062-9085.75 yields 0.5 angstroms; 6.93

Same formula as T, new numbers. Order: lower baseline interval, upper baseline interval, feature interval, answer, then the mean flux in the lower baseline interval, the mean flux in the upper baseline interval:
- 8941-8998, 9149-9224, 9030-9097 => 0.4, 7.08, 6.84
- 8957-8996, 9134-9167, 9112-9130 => 0.2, 7.09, 6.78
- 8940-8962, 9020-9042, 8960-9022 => 0.7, 7.14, 6.97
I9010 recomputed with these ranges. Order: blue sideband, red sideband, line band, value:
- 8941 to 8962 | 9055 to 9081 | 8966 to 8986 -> 0.013 mag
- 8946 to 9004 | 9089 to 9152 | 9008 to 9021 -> 0.063 mag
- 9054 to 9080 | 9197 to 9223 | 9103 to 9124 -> -0.015 mag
